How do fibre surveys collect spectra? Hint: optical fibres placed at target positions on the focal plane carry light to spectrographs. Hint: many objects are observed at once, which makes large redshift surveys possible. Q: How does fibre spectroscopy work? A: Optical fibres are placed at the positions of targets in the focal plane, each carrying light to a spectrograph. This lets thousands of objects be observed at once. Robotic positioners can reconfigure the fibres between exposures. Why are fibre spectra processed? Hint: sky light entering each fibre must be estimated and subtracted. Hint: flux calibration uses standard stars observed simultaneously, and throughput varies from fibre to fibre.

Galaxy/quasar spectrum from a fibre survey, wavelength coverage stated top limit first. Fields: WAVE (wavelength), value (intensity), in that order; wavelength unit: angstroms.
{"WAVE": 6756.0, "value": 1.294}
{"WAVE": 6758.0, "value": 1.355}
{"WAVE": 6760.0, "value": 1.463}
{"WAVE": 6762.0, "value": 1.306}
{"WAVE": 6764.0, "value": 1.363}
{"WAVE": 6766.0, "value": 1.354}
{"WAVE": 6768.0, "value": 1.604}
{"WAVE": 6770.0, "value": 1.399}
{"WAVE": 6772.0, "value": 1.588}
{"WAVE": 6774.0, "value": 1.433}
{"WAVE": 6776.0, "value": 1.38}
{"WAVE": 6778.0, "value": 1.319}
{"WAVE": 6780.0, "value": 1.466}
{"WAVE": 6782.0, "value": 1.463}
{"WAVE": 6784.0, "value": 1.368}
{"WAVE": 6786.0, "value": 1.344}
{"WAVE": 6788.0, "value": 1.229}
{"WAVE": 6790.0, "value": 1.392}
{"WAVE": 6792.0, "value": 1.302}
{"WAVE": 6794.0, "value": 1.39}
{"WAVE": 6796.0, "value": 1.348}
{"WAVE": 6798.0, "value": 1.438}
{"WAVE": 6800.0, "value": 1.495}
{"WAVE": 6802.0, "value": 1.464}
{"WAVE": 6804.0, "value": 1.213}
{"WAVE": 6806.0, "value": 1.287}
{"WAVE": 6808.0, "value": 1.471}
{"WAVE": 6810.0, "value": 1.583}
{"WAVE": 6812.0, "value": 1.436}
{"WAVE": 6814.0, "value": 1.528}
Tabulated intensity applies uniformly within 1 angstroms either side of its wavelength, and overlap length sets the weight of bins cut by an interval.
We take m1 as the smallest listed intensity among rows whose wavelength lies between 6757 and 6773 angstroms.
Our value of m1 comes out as 1.306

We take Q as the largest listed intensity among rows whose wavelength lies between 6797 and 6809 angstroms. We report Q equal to 1.495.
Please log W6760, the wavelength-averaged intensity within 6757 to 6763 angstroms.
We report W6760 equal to 1.37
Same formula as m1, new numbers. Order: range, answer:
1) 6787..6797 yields 1.229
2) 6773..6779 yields 1.319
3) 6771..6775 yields 1.433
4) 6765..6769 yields 1.354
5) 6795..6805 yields 1.213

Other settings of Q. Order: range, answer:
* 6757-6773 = 1.604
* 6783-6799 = 1.438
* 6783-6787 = 1.368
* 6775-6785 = 1.466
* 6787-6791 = 1.392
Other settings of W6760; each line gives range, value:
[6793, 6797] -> 1.37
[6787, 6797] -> 1.33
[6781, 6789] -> 1.35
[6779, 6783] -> 1.46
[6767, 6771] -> 1.5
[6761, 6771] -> 1.41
